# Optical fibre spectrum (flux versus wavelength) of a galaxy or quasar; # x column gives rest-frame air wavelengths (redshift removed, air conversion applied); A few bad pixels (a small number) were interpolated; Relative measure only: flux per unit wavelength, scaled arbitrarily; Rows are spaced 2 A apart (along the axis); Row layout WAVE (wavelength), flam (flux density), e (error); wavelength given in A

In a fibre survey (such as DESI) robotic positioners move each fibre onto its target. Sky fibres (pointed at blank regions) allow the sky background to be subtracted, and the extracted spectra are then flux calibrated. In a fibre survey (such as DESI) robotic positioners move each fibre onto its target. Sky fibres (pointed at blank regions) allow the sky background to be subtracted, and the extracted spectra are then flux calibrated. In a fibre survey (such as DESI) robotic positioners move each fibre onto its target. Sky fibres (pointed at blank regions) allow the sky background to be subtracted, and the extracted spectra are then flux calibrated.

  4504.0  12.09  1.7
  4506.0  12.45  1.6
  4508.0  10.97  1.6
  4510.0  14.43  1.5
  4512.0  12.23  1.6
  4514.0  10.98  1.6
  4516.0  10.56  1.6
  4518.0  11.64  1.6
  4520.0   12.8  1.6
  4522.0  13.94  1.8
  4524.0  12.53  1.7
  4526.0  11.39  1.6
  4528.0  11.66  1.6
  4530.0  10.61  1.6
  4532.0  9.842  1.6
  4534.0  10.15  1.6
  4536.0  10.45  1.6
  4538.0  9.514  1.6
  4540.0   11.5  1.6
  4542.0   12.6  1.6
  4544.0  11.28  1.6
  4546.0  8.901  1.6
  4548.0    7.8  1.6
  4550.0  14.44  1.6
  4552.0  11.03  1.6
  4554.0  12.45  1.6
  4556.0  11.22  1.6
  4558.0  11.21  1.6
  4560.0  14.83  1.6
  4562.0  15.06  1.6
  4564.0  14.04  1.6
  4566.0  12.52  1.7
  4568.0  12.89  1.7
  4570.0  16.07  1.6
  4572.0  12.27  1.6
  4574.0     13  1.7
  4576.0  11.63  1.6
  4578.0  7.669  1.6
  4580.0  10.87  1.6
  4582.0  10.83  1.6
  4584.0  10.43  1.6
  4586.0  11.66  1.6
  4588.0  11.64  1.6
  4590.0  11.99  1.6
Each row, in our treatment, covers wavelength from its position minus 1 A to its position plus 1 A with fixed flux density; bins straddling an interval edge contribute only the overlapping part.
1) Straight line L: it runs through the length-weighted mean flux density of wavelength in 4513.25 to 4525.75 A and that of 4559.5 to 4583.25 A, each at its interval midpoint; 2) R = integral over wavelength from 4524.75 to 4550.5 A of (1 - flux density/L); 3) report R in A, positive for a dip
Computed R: 3.2 A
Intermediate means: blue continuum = 12.1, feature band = 10.7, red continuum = 12.6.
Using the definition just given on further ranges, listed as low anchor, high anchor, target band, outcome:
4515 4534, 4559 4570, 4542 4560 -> 2.6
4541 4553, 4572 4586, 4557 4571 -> -3.6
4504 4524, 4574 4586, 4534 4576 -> -3.4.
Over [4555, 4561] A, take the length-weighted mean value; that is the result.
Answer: 12.4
